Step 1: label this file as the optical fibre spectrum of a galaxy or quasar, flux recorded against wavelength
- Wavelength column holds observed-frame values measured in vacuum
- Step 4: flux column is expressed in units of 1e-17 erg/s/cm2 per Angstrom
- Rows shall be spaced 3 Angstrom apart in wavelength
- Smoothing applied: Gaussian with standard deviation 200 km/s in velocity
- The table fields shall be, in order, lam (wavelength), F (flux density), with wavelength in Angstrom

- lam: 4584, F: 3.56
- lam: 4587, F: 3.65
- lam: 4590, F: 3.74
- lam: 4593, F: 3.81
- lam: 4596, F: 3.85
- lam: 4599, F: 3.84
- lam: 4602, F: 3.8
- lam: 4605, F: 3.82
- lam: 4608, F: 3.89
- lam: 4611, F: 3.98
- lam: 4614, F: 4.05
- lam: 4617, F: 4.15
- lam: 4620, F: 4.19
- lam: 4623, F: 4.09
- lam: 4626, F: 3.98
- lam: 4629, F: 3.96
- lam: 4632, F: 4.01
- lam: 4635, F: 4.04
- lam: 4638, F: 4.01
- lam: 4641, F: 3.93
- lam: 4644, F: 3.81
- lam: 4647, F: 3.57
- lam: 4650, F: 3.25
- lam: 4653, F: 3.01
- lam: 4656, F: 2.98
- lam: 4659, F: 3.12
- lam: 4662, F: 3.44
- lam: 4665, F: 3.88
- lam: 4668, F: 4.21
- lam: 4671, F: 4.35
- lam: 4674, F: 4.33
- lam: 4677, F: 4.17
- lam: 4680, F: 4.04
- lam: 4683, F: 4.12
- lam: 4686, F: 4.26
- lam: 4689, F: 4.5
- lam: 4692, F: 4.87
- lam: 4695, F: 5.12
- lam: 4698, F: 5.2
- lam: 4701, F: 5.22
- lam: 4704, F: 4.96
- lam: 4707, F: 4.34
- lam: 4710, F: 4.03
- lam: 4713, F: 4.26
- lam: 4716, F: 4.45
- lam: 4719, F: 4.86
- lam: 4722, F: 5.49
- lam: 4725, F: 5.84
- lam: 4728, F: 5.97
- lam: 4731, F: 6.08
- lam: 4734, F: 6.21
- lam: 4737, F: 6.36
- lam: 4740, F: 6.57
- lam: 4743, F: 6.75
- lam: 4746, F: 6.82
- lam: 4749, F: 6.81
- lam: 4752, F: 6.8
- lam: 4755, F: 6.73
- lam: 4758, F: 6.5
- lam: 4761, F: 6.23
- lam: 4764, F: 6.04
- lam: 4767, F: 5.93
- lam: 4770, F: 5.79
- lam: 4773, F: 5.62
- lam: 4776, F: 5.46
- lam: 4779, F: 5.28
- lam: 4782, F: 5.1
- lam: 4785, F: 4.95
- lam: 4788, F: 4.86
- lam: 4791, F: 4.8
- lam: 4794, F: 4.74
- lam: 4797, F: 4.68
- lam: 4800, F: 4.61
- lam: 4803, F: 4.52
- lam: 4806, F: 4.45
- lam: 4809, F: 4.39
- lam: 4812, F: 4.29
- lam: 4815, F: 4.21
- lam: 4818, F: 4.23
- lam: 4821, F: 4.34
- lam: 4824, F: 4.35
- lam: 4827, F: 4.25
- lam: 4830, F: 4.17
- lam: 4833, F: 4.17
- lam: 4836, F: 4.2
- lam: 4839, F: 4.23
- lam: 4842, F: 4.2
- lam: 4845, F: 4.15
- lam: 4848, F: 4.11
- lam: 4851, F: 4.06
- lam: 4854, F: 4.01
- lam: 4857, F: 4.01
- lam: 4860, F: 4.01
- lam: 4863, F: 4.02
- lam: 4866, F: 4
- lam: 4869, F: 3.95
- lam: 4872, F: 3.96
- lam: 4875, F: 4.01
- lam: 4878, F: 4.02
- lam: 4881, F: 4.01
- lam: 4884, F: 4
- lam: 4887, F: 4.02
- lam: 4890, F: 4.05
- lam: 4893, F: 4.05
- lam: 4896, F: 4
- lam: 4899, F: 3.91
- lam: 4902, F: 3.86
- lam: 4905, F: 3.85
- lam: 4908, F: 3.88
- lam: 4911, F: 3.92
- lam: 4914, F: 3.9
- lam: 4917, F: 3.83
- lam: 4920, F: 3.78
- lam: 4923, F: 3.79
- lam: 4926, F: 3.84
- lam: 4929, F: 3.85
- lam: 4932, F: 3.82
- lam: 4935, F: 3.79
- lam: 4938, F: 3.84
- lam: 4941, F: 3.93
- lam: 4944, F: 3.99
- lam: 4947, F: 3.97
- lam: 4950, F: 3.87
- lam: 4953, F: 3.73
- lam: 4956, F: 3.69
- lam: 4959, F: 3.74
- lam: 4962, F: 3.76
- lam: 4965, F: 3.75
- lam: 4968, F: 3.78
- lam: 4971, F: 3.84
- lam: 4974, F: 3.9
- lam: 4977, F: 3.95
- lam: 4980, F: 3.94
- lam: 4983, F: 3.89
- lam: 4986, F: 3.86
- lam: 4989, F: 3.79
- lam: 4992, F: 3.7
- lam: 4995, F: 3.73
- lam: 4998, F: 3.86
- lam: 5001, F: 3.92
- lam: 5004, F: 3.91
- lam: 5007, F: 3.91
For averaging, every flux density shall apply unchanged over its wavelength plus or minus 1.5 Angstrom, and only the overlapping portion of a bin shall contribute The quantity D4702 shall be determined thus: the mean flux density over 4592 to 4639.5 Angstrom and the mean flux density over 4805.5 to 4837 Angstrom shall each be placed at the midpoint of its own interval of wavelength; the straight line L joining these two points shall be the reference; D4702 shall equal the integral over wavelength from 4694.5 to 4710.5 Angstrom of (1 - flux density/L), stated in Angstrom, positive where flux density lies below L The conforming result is -2.9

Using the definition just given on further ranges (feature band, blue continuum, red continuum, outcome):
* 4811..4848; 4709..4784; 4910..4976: 5.7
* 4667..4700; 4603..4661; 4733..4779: 2.3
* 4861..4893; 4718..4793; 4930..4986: 4.5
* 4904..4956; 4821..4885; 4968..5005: 1.4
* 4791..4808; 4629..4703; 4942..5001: -2.8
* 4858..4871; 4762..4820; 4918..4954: 1.2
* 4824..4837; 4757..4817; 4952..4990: 1.6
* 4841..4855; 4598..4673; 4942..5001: -1.0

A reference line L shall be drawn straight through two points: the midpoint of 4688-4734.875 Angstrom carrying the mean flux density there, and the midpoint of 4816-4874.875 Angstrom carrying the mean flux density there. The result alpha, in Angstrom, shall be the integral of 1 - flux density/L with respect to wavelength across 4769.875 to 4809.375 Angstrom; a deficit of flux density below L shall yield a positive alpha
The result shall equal -3.5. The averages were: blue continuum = 5.08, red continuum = 4.13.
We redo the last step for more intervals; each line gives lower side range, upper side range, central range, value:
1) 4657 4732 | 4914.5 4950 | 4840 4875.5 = 0.36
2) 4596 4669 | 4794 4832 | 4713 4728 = -3.93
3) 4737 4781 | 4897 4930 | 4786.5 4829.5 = 7.89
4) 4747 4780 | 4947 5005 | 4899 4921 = 3.27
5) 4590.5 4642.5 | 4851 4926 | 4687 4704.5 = -4.43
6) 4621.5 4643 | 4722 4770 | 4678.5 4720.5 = 6.12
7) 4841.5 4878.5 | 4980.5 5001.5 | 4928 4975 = 0.72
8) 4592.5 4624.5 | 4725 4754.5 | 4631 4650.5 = 3.15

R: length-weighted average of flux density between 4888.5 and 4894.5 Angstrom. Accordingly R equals 4.05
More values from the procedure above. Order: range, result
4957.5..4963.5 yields 3.75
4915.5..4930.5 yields 3.82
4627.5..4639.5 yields 4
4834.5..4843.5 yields 4.21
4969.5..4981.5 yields 3.91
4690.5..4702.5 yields 5.1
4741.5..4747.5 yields 6.79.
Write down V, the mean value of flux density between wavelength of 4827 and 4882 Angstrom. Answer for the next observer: 4.08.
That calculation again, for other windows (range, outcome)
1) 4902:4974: 3.83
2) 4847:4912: 3.99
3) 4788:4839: 4.41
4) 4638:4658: 3.46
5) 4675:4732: 4.82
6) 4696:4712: 4.75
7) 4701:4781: 5.76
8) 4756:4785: 5.75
